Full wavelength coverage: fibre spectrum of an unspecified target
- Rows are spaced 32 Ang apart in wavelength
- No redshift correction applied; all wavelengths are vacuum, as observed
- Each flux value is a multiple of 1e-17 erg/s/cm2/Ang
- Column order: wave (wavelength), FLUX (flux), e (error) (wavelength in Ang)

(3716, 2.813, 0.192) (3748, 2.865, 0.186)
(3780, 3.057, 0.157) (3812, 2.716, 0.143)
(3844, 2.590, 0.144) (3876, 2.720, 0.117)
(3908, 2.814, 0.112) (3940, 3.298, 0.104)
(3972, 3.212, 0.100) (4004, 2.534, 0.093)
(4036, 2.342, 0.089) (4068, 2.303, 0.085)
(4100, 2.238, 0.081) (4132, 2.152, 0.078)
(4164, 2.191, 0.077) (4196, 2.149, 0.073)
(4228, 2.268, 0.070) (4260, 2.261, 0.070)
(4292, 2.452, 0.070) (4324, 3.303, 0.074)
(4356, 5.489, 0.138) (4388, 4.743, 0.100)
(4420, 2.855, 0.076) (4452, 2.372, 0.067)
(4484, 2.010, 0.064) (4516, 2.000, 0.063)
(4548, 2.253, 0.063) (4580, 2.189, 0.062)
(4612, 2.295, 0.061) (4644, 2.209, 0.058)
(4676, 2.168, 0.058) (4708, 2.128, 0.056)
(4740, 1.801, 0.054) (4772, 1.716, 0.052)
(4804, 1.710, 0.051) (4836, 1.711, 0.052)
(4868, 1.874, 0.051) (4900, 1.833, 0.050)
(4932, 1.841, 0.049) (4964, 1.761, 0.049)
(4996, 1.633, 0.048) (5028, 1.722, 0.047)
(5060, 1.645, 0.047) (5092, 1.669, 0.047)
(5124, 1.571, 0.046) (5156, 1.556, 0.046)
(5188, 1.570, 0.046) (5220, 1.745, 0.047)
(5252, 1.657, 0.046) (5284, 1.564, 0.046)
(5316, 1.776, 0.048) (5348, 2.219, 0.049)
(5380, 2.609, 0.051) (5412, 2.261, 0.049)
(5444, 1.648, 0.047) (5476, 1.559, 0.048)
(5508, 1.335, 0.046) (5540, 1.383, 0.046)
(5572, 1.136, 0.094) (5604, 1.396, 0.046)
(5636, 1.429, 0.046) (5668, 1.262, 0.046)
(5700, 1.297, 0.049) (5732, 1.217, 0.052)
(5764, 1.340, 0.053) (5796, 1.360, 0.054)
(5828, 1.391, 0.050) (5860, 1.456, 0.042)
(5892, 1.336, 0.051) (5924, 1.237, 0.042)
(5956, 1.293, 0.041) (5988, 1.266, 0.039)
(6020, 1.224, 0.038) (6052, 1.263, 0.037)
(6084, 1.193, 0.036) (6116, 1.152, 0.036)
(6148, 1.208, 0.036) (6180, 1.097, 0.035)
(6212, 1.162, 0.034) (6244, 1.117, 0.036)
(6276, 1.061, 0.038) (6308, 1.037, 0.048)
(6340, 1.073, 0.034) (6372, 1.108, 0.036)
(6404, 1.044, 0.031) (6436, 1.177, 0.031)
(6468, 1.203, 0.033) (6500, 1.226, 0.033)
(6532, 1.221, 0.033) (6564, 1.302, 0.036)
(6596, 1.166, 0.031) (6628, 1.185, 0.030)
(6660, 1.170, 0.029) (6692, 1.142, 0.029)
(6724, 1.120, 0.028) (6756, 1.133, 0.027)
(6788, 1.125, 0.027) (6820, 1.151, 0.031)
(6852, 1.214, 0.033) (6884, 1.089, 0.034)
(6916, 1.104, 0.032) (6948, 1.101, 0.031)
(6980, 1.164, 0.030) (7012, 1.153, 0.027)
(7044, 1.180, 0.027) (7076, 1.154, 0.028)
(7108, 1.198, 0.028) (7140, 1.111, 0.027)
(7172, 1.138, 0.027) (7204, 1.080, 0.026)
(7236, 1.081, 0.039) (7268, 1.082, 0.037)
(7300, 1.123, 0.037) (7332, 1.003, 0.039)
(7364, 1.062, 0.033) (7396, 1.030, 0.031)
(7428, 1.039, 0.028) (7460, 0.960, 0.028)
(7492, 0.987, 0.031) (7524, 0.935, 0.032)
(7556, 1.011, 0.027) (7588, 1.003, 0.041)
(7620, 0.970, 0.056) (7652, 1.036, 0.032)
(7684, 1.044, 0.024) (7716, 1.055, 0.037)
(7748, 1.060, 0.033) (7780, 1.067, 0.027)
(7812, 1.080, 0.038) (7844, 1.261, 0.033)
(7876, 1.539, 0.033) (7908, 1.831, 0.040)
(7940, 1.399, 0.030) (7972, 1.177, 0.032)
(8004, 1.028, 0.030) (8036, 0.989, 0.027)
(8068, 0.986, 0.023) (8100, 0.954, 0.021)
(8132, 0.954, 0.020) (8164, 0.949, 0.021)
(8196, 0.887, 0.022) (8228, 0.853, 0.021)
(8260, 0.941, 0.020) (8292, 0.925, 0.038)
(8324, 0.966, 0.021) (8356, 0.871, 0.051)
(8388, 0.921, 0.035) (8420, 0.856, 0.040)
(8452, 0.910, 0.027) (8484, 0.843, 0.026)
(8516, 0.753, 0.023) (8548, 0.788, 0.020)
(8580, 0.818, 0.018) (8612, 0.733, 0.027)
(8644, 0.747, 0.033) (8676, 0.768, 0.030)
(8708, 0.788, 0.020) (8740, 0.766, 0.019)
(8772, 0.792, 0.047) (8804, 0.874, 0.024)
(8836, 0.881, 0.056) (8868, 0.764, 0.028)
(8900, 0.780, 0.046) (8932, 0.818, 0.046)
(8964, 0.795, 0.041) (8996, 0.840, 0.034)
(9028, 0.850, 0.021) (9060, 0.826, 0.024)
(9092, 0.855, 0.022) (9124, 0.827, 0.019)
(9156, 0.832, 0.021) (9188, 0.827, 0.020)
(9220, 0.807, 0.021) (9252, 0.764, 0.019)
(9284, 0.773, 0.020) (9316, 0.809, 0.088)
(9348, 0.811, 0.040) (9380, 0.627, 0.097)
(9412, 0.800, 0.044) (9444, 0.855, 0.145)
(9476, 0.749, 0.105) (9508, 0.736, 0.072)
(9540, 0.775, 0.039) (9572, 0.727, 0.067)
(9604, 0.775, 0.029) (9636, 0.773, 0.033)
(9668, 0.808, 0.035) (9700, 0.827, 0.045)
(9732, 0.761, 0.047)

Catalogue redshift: 1.82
